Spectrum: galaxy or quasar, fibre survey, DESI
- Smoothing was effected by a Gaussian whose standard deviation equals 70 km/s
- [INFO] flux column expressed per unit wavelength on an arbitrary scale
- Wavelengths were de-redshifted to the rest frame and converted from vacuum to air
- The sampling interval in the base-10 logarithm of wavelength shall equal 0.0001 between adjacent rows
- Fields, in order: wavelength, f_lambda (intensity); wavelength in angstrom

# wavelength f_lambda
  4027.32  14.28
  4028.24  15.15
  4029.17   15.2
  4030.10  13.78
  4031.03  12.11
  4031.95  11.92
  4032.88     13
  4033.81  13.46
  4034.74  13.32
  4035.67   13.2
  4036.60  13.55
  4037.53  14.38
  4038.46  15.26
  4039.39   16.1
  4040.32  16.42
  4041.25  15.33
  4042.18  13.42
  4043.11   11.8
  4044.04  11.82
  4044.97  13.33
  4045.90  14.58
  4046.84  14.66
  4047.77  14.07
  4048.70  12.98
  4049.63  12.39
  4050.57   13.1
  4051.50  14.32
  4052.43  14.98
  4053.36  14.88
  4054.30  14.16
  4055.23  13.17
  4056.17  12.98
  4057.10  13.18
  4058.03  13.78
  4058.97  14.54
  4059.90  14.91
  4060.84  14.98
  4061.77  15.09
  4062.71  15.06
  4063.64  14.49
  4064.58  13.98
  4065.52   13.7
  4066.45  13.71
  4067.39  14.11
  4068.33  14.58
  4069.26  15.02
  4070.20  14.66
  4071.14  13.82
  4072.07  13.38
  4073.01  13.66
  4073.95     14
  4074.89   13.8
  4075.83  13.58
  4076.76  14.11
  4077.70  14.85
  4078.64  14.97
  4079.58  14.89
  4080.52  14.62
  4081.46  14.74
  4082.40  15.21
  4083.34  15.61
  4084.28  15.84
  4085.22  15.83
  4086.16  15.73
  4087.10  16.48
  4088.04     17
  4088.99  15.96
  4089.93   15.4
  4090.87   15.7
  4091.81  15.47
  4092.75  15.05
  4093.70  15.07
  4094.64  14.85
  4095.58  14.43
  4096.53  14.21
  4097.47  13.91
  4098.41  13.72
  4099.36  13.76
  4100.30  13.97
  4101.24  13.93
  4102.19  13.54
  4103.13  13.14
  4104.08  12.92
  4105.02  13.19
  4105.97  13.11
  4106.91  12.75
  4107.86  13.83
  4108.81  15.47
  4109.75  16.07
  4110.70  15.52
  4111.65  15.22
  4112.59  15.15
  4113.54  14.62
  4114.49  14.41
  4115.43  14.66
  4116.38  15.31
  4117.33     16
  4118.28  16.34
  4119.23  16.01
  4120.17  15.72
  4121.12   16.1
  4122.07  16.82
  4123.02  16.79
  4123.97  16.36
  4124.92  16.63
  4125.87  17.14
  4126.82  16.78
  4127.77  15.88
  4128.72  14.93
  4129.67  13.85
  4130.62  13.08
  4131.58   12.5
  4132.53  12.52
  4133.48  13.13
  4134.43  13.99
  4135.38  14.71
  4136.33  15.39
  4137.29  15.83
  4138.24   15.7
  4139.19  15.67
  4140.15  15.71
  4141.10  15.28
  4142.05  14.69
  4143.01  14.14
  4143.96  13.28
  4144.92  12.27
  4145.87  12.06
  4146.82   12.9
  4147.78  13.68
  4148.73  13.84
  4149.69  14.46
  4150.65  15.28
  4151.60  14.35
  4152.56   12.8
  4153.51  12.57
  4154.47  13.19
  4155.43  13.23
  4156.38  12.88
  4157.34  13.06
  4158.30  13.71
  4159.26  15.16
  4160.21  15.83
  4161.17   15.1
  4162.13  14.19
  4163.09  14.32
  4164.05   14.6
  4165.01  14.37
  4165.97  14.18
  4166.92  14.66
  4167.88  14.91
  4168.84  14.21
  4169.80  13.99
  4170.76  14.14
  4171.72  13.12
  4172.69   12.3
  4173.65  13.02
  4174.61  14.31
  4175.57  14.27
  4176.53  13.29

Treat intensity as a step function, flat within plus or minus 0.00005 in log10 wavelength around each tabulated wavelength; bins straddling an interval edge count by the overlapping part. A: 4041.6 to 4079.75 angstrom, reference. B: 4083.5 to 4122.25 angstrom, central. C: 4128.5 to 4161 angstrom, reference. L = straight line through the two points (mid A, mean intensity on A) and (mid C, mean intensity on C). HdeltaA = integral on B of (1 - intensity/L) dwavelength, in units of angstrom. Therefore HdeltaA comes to -2.6 angstrom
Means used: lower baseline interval 14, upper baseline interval 14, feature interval 14.9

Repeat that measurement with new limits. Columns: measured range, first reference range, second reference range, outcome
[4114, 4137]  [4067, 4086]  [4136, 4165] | -1.5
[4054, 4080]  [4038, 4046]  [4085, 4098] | 1.1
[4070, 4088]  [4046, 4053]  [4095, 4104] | -1.2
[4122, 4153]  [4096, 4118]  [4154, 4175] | -1.0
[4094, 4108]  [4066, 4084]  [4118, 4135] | 1.1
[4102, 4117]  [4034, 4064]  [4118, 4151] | 0.3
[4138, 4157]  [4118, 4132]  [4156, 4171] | 1.3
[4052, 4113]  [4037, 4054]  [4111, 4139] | 0.5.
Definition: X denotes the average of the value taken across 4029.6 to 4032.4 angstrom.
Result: 12.7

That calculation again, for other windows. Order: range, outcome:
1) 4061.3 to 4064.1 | 14.9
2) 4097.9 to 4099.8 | 13.7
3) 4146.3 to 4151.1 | 14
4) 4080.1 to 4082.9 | 14.9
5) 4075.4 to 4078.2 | 14.2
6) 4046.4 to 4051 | 13.4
